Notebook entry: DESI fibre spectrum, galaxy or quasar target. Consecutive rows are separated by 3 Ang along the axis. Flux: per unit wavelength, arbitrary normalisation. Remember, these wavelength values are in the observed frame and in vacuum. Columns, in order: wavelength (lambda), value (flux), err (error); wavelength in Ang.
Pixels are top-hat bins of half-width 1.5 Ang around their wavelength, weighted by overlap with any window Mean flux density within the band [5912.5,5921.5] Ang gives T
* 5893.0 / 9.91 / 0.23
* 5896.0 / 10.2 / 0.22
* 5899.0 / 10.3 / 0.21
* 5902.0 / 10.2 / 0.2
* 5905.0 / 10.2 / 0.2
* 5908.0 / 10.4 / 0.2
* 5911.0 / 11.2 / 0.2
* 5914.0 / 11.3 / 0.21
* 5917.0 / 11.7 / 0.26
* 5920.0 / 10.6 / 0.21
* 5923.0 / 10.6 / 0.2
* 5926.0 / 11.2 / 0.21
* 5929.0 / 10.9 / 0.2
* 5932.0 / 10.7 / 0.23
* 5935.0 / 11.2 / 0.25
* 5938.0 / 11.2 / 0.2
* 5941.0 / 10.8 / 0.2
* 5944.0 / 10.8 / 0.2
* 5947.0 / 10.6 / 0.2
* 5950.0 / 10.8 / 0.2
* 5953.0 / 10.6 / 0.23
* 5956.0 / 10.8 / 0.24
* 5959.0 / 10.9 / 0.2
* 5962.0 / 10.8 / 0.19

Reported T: 11.2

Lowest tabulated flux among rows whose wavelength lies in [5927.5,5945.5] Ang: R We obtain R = 10.7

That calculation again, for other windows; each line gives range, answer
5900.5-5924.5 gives 10.2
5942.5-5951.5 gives 10.6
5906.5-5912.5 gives 10.4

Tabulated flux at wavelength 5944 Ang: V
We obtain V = 10.8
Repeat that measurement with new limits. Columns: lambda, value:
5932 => 10.7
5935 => 11.2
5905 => 10.2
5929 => 10.9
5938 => 11.2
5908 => 10.4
